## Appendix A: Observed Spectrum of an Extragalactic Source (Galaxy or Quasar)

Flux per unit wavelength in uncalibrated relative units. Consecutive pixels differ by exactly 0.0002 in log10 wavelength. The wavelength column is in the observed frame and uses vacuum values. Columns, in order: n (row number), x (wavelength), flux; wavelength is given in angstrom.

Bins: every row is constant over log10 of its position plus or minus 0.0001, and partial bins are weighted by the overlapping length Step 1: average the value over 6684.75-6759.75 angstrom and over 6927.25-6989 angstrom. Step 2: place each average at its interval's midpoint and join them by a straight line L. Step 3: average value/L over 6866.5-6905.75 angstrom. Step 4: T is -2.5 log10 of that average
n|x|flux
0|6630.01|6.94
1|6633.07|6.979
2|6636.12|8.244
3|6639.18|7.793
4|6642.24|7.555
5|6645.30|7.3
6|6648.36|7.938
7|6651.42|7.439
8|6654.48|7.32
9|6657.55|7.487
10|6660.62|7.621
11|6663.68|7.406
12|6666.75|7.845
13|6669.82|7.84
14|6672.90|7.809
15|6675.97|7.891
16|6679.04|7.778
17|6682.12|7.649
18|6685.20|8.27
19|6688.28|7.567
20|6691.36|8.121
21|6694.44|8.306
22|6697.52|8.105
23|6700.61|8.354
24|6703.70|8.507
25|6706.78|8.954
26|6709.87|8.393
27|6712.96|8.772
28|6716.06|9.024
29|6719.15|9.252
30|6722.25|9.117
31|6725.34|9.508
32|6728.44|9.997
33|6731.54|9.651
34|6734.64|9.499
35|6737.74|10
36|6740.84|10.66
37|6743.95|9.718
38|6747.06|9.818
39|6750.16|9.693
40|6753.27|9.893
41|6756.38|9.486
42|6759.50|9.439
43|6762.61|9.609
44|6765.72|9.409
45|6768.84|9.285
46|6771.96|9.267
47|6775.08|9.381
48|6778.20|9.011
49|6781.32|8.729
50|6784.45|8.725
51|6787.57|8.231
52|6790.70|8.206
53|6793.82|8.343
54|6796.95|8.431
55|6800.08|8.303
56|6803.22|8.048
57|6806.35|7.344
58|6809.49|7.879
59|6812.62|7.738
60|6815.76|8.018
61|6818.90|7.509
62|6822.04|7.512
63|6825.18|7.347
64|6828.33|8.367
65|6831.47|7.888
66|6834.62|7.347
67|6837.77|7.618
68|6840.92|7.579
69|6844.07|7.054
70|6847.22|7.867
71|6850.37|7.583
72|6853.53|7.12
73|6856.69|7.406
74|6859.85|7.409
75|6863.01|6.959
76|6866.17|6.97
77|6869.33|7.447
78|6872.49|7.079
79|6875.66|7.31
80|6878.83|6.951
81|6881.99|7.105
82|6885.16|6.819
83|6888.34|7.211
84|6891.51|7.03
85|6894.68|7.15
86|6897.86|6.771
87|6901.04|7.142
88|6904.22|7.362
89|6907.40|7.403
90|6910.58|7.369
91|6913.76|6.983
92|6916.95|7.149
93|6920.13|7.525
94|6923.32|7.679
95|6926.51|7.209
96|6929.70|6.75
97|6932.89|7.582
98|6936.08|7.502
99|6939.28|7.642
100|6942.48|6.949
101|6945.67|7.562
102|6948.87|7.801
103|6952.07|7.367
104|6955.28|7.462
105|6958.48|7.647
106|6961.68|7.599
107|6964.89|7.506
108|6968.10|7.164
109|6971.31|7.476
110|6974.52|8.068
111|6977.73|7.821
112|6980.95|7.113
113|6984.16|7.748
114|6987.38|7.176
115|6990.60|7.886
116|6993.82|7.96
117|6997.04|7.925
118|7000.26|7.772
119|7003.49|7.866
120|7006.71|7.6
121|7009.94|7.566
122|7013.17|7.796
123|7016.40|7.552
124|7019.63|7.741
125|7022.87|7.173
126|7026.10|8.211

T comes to 0.12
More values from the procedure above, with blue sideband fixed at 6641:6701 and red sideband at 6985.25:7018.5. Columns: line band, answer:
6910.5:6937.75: 0.061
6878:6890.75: 0.104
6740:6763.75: -0.250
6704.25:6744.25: -0.208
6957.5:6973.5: 0.032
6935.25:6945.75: 0.048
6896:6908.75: 0.083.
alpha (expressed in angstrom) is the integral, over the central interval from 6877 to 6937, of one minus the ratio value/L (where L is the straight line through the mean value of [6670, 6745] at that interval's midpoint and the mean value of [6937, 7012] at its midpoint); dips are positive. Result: 5.3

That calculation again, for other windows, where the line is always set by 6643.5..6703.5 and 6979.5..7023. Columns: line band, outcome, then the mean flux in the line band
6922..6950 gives 1.0 angstrom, 7.4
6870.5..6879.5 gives 0.7 angstrom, 7.14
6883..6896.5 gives 1.1 angstrom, 7.05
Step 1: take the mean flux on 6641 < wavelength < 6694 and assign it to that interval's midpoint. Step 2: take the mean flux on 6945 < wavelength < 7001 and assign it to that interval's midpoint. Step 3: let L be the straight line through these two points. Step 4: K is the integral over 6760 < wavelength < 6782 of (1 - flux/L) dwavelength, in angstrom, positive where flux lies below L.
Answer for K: -4.6 angstrom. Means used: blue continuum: 7.71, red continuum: 7.61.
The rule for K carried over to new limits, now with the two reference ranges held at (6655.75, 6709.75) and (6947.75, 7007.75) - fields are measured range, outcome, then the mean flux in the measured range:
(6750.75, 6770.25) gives -4.1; 9.53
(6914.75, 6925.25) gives 0.4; 7.41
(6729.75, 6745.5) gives -4.0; 9.91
